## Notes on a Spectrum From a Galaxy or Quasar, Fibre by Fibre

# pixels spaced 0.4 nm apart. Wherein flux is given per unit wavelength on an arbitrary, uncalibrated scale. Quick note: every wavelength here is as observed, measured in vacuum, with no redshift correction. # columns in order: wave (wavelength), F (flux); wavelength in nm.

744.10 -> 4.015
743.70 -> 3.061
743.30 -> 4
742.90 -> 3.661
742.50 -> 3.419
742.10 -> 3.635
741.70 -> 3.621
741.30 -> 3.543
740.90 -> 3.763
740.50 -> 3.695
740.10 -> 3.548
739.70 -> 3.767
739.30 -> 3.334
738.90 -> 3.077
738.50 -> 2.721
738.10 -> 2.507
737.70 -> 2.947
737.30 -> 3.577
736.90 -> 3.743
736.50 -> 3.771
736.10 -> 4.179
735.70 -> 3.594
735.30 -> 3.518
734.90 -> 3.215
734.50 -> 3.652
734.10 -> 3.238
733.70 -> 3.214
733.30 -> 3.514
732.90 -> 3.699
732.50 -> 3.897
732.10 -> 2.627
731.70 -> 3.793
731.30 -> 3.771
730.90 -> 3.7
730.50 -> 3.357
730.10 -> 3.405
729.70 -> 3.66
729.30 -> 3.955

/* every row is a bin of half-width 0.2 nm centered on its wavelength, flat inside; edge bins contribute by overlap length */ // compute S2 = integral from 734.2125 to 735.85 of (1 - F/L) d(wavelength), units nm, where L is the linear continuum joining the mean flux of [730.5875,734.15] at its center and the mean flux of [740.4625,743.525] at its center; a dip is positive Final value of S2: 0.03 nm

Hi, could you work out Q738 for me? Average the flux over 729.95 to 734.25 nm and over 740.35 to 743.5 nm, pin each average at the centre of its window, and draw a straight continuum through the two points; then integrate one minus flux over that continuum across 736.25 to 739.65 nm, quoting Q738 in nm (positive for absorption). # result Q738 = 0.32 nm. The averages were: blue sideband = 3.48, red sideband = 3.67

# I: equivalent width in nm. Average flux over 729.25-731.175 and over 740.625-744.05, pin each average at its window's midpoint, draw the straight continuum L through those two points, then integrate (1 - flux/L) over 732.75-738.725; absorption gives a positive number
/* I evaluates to 0.33 nm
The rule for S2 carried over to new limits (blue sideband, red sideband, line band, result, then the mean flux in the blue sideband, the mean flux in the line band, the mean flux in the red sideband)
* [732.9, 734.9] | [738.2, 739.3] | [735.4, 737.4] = -0.38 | 3.41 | 3.77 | 2.94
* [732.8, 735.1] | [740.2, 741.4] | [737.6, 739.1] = 0.32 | 3.41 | 2.8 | 3.67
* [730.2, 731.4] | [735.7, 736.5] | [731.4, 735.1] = 0.30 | 3.58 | 3.44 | 3.93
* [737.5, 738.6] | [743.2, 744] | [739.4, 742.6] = -0.48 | 2.73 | 3.62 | 3.53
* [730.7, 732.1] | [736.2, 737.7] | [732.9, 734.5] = 0.09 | 3.59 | 3.41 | 3.63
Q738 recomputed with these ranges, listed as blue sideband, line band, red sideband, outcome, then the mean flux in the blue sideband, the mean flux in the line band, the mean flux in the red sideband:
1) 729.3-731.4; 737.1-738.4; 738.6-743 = 0.206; 3.61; 2.99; 3.53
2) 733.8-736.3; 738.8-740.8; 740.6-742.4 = 0.051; 3.55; 3.52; 3.63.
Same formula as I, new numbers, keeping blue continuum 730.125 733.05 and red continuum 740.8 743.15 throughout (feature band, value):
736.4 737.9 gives 0.04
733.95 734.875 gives 0.04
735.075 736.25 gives -0.06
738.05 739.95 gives 0.24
